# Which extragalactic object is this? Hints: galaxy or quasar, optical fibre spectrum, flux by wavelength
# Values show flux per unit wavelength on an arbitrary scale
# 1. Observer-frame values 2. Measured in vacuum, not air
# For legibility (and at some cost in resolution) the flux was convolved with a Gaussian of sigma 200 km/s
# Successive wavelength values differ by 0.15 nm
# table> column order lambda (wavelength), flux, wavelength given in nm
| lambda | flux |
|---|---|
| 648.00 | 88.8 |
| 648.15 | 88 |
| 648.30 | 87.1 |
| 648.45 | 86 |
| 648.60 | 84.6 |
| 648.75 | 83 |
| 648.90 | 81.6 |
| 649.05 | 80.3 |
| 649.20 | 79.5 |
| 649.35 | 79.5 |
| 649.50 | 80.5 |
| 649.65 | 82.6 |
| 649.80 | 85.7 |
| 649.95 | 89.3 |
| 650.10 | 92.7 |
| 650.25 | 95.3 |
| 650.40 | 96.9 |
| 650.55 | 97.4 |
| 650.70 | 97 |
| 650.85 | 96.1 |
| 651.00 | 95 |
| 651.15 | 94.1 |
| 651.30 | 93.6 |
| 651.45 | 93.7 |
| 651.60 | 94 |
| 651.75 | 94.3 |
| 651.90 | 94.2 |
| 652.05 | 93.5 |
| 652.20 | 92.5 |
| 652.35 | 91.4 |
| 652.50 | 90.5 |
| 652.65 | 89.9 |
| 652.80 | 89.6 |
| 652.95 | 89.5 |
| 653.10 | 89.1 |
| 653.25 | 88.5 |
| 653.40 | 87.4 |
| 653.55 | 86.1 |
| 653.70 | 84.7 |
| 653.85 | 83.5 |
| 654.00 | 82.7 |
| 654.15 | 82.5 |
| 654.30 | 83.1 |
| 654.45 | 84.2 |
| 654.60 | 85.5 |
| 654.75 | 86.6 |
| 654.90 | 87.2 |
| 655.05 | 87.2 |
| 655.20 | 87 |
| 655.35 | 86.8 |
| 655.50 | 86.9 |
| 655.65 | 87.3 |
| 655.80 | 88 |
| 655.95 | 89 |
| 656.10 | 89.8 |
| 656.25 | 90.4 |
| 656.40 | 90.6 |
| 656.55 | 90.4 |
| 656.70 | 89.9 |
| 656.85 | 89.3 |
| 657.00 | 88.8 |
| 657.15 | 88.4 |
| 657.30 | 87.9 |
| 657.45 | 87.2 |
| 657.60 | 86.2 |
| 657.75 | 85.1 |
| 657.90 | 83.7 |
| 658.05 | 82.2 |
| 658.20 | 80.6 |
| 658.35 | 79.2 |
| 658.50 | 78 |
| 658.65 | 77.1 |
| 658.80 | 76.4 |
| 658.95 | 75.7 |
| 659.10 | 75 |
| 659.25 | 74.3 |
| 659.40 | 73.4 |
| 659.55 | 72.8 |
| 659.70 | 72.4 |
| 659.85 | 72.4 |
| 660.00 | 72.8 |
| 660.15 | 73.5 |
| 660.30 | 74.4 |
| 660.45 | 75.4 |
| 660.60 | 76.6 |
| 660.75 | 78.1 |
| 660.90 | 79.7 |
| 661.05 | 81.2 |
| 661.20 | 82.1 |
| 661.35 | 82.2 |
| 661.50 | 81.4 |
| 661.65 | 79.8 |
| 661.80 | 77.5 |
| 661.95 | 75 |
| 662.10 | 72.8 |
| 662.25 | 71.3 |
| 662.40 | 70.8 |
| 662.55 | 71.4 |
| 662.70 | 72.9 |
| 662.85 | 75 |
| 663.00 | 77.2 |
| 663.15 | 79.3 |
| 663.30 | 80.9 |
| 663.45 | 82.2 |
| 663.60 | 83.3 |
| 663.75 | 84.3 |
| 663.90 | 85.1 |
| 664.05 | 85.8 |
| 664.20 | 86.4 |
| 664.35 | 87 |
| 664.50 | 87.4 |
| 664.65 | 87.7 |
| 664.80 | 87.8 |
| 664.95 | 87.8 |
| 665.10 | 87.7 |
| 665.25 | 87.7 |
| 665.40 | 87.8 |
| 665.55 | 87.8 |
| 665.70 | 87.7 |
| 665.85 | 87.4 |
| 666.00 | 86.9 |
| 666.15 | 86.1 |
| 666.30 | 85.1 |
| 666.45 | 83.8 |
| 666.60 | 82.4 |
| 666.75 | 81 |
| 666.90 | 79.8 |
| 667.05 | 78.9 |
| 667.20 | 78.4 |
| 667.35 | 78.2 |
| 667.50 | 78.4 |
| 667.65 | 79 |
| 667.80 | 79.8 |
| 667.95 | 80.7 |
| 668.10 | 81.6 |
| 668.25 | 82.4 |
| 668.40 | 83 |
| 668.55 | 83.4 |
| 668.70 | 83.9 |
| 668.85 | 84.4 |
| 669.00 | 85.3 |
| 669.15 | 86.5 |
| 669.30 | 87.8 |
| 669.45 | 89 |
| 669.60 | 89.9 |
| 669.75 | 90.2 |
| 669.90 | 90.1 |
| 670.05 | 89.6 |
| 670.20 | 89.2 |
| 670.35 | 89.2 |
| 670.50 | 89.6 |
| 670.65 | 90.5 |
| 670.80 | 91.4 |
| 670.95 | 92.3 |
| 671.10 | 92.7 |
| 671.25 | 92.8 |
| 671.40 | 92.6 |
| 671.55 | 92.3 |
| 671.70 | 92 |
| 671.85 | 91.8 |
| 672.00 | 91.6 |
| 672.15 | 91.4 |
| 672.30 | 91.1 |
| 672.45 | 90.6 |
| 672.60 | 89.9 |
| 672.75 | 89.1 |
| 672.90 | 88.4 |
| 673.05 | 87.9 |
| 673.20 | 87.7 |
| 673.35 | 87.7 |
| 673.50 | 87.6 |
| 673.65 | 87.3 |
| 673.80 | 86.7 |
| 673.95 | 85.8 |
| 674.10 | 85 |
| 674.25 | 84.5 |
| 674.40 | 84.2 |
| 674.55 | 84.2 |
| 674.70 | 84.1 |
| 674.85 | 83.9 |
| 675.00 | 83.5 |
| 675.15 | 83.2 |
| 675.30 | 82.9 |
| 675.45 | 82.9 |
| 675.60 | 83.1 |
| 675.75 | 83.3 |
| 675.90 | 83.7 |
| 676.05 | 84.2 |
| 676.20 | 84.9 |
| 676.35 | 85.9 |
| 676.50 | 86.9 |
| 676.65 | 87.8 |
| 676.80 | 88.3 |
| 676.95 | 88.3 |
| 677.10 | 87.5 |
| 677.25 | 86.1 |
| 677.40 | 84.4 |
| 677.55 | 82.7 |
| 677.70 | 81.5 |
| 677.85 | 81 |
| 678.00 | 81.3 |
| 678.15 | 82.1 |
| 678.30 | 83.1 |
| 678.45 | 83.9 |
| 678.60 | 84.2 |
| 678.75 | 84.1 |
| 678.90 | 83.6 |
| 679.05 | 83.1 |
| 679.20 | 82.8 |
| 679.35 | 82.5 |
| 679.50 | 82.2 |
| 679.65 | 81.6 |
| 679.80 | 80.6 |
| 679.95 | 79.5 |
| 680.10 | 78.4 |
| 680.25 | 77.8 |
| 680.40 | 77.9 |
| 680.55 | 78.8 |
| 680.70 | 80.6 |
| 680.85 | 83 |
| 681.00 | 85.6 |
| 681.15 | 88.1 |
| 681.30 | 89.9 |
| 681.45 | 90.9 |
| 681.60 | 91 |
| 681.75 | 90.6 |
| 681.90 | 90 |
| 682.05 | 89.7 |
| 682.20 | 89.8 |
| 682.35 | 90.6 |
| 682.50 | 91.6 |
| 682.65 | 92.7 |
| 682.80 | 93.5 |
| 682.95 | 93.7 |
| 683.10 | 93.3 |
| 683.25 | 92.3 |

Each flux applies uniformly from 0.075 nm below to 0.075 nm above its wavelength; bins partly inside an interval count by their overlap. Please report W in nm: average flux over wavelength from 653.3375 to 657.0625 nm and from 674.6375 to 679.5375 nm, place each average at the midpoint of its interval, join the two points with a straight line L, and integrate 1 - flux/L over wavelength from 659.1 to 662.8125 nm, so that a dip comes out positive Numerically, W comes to 0.46 nm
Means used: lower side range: 87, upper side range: 84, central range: 75.6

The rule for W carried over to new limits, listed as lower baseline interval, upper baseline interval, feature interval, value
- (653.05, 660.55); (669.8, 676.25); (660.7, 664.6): 0.236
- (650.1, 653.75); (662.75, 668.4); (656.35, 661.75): 0.452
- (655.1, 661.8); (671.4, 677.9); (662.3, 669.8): 0.071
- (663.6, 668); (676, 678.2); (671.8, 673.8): -0.109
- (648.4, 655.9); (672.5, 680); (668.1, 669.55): 0.014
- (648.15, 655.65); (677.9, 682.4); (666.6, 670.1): 0.100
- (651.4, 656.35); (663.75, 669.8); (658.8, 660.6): 0.262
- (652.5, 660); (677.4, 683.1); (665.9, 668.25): 0.088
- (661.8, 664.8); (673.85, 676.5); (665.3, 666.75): -0.089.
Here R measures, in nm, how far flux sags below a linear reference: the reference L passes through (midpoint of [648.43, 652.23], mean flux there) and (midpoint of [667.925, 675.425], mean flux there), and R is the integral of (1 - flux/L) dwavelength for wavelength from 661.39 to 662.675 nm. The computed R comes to 0.20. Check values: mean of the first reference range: 89.7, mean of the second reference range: 87.7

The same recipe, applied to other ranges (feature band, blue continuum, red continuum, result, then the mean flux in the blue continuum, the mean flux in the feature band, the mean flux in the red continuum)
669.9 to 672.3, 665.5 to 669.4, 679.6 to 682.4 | -0.22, 83.1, 91.2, 84.9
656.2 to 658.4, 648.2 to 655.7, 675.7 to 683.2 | 0.03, 88.3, 86.7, 85.4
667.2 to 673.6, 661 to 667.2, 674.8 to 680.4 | -0.38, 82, 87.6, 83.4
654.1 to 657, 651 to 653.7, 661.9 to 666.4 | 0.04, 91.2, 87.5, 82.6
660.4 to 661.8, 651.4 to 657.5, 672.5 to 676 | 0.13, 88.5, 79.6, 85.5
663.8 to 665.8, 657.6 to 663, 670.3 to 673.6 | -0.12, 76.8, 87.2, 90.4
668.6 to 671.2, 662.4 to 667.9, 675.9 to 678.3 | -0.17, 82.8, 88.9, 84.8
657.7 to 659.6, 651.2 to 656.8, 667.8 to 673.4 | 0.23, 88.7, 77.9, 88.5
